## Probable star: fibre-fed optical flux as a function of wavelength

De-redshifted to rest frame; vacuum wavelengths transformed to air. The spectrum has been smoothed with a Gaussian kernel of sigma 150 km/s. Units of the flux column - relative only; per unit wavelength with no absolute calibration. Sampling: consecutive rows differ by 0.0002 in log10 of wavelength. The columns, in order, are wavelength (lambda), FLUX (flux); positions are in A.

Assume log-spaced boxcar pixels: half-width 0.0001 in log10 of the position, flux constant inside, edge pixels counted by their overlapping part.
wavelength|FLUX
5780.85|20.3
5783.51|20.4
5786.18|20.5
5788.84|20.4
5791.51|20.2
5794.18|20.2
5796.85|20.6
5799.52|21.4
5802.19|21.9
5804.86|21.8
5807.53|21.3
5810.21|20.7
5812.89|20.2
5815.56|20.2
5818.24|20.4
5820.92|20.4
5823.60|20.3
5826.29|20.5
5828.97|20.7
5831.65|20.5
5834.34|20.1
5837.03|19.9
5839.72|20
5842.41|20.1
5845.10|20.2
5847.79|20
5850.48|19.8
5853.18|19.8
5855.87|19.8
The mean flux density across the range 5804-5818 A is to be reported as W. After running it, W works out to 20.8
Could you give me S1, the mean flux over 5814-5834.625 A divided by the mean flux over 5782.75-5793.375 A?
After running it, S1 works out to 1.0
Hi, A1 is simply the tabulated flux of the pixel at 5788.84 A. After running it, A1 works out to 20.4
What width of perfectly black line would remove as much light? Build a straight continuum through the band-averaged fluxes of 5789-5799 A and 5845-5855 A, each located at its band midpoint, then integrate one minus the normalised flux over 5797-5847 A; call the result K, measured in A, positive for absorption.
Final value -1.0 A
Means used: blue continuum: 20.4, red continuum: 19.9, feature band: 20.6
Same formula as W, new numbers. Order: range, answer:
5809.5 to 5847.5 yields 20.3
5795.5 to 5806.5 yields 21.4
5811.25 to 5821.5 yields 20.3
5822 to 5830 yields 20.5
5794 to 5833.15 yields 20.8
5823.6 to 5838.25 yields 20.3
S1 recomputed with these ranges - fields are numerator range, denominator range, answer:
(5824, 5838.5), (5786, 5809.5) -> 0.97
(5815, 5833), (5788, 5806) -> 0.98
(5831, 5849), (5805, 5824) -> 0.98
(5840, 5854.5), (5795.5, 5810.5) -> 0.94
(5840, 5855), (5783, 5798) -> 0.98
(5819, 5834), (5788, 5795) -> 1.01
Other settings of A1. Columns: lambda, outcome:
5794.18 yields 20.2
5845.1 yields 20.2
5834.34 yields 20.1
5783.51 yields 20.4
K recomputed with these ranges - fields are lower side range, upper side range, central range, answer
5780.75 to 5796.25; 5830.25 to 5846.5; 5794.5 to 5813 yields -0.78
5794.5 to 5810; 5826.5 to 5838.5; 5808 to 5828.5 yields 0.32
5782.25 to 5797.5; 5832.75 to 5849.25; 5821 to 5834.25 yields -0.21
